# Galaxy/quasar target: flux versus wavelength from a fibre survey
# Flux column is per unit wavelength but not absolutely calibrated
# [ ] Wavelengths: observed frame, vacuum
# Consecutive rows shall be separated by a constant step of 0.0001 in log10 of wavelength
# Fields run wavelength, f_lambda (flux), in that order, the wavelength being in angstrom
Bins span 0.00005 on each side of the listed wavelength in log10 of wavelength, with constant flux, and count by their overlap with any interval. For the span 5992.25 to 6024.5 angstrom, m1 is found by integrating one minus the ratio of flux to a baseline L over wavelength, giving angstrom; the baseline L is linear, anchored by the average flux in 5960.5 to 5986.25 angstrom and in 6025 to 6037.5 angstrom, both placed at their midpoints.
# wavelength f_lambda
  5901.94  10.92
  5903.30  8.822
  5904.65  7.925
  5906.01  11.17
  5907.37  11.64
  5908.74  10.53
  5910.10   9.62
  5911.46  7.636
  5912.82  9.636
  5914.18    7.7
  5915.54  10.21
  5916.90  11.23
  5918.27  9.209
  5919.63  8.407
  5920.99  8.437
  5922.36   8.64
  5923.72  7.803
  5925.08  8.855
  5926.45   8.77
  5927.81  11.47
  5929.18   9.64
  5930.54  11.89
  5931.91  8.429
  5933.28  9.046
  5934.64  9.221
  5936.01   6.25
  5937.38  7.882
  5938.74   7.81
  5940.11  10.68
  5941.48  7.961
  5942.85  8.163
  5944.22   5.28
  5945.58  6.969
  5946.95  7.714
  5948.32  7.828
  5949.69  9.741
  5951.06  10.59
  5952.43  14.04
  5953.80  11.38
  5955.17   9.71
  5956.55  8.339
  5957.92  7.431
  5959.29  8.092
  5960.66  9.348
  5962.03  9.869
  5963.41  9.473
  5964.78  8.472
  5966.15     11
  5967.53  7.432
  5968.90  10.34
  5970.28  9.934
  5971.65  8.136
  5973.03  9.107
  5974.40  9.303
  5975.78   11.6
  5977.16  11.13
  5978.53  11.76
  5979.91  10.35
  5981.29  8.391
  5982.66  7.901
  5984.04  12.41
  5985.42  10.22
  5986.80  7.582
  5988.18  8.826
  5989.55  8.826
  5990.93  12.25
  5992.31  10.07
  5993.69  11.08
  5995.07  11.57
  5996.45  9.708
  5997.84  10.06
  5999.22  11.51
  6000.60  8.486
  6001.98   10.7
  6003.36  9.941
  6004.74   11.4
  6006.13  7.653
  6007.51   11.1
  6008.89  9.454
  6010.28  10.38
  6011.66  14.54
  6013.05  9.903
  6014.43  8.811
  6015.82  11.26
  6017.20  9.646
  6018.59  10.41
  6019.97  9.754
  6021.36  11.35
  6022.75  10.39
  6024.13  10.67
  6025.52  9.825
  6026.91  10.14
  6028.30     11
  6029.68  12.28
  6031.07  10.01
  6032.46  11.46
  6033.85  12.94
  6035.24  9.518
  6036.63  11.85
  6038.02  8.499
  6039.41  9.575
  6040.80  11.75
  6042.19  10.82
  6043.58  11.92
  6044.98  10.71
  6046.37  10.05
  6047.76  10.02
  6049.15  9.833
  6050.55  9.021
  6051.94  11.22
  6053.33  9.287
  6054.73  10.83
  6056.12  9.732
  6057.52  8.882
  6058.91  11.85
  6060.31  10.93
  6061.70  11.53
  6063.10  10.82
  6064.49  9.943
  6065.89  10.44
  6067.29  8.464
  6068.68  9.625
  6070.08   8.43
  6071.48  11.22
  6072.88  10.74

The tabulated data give 0.3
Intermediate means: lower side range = 9.79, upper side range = 11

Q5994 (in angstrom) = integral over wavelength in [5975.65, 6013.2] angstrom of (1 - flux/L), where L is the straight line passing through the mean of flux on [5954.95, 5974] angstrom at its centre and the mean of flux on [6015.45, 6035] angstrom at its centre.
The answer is -1.6 angstrom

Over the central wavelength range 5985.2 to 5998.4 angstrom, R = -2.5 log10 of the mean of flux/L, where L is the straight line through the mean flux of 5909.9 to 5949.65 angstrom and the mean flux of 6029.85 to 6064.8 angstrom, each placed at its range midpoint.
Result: -0.04 mag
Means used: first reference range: 8.71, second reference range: 10.6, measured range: 10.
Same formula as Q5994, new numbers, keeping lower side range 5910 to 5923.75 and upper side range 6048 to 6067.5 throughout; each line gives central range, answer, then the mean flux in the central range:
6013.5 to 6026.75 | -0.4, 10.2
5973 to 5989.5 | -0.5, 9.88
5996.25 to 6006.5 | -0.3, 10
